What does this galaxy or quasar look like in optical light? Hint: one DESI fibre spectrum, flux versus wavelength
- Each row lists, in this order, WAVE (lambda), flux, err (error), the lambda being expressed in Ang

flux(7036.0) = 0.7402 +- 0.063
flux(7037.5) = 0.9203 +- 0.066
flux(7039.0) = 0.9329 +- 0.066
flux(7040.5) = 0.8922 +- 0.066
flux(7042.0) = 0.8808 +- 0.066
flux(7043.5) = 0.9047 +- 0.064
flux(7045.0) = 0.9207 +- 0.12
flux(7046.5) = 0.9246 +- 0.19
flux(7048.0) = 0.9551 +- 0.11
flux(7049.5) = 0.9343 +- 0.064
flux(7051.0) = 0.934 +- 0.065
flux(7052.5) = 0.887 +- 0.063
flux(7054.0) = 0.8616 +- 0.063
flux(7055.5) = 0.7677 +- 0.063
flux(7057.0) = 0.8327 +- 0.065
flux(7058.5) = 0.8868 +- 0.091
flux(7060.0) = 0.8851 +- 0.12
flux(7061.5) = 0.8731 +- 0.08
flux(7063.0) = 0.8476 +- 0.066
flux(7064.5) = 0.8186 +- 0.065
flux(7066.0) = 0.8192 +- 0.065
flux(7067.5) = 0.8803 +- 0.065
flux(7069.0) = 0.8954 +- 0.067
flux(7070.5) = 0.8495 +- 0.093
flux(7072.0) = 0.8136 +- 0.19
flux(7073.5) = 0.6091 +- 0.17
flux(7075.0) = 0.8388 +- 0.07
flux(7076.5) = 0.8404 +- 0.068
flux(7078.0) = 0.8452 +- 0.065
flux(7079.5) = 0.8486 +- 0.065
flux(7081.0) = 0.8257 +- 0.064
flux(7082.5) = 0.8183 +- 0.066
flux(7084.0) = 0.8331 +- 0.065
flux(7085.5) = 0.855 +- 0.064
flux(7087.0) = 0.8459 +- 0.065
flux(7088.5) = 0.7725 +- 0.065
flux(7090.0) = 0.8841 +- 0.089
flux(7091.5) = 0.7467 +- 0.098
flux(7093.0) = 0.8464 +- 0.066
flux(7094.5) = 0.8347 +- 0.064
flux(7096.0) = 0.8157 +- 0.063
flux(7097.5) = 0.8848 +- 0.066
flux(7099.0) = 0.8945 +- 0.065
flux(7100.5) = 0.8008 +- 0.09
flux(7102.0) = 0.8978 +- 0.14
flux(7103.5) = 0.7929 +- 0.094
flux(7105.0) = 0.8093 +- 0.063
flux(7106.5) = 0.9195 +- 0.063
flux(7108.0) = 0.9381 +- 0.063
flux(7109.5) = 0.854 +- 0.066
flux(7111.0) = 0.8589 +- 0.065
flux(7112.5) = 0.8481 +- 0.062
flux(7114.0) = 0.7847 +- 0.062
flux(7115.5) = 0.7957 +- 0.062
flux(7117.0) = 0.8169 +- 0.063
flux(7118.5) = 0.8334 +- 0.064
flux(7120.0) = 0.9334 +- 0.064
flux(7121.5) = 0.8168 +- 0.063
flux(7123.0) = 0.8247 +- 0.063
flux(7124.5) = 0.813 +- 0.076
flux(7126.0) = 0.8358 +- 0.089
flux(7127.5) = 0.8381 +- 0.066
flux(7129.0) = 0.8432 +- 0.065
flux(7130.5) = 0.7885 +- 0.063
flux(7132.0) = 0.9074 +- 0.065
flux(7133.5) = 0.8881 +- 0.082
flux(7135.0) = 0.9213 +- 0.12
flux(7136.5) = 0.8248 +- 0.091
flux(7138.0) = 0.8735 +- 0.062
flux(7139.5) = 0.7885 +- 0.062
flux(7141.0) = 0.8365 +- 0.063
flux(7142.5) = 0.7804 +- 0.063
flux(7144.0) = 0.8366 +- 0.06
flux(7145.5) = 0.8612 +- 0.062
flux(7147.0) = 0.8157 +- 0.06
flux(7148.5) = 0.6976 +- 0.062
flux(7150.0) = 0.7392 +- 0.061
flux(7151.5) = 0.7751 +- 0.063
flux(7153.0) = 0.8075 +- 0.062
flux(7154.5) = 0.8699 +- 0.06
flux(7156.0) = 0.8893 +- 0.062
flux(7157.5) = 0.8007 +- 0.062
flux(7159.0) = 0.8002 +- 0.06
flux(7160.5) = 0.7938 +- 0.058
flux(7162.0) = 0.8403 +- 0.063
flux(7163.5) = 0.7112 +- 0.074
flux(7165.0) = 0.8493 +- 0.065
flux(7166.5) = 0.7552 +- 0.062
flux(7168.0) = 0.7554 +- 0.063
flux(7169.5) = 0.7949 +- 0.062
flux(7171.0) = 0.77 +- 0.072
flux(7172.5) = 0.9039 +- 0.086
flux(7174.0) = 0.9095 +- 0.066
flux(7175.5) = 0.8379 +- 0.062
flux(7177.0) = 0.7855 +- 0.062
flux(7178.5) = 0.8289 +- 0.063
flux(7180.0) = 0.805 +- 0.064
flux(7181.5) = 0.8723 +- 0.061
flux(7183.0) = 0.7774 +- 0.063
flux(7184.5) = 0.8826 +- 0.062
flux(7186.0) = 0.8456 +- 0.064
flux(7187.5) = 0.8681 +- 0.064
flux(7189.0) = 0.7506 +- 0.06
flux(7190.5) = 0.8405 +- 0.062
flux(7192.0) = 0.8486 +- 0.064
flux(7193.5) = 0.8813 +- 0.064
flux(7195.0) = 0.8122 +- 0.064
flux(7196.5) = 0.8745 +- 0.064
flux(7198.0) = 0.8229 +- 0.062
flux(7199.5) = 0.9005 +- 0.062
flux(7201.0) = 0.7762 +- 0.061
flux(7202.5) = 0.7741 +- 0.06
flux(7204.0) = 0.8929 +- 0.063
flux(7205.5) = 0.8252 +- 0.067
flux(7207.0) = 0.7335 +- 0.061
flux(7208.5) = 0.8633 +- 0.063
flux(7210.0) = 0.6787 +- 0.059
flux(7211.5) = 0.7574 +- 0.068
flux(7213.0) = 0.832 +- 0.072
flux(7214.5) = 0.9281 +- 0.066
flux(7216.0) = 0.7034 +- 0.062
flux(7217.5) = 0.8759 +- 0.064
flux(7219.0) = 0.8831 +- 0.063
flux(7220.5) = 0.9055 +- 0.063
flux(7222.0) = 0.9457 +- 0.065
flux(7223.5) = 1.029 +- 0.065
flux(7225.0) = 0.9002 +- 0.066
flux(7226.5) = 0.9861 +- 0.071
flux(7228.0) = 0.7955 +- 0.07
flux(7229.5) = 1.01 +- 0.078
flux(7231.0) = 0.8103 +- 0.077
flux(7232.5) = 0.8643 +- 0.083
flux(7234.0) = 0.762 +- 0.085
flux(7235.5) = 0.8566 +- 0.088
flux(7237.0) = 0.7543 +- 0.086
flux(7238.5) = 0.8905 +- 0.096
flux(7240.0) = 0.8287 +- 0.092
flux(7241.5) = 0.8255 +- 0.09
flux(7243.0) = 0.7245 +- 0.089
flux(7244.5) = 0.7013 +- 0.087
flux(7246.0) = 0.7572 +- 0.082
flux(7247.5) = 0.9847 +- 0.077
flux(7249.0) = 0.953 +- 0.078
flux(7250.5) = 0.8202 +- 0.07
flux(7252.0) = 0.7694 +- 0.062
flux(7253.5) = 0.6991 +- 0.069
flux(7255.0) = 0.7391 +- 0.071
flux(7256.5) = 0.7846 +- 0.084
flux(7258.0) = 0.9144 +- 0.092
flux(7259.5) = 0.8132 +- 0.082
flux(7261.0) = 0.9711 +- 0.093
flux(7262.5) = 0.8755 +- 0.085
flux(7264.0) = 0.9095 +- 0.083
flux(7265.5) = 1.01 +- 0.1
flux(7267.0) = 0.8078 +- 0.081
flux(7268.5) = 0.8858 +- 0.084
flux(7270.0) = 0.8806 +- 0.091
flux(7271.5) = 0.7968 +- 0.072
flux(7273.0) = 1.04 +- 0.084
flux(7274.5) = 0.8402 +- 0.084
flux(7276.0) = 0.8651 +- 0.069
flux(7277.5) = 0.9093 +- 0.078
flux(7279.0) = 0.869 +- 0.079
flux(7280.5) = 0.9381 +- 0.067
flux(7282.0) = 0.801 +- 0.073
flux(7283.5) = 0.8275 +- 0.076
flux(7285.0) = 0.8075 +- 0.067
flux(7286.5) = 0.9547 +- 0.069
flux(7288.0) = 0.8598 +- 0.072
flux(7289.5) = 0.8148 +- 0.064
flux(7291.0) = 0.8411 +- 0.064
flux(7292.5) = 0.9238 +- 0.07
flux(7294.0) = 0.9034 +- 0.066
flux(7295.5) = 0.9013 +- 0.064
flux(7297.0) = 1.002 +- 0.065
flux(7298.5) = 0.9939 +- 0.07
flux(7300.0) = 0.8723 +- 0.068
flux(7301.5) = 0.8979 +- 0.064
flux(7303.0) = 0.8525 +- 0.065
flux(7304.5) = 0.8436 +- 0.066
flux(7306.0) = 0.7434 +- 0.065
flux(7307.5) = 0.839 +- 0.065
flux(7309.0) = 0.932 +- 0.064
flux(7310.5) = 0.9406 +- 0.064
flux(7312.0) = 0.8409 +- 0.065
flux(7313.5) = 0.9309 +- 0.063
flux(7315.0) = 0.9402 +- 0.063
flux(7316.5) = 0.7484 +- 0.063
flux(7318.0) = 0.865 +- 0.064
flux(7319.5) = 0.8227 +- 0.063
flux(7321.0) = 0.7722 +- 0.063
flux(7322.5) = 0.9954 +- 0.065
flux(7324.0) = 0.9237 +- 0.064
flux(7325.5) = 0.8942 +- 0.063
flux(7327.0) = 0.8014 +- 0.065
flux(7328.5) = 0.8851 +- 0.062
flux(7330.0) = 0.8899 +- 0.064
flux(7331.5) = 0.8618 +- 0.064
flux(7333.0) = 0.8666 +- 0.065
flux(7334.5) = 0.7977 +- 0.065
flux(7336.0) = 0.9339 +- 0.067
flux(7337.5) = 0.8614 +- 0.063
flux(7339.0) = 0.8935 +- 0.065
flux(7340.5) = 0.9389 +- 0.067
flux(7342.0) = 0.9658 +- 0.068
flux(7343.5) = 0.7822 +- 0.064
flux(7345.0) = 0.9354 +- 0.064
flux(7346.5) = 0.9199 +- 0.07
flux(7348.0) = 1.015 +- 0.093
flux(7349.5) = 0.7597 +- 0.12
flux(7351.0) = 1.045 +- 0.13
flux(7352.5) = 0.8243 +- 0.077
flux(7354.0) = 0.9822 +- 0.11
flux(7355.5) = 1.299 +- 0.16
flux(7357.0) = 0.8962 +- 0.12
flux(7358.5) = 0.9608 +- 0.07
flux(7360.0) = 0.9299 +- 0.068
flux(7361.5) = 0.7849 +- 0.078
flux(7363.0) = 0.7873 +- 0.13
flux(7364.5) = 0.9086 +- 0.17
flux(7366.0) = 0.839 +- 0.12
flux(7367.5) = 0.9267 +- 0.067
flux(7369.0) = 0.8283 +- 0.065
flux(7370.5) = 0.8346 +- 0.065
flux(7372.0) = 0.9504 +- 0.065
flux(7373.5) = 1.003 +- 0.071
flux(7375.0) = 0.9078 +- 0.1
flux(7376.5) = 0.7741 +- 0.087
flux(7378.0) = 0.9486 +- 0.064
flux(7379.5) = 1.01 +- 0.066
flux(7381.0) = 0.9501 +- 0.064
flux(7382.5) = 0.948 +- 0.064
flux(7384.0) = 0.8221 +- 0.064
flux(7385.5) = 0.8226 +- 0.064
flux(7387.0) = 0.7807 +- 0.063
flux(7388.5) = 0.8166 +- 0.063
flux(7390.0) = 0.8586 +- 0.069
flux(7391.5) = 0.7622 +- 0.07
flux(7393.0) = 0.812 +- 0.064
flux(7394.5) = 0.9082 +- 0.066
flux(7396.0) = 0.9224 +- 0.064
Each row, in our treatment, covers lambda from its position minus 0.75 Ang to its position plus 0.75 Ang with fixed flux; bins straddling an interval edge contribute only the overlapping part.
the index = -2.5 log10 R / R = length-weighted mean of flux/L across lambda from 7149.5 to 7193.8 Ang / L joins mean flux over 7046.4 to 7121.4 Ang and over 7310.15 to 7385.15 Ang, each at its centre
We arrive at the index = 0.06 mag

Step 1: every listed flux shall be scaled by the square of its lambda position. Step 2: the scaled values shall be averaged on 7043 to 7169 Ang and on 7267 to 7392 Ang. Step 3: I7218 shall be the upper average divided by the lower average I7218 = 1.1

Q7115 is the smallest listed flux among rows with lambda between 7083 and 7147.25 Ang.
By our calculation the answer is 0.7467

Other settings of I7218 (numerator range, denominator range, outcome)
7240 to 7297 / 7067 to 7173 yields 1.08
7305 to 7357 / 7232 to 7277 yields 1.08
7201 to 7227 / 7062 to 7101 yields 1.06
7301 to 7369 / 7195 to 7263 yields 1.09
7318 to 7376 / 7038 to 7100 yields 1.14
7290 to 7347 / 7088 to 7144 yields 1.11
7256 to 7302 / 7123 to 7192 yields 1.12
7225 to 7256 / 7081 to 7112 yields 1.02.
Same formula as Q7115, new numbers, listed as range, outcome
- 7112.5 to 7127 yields 0.7847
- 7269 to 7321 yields 0.7434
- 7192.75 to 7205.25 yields 0.7741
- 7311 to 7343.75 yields 0.7484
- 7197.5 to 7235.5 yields 0.6787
